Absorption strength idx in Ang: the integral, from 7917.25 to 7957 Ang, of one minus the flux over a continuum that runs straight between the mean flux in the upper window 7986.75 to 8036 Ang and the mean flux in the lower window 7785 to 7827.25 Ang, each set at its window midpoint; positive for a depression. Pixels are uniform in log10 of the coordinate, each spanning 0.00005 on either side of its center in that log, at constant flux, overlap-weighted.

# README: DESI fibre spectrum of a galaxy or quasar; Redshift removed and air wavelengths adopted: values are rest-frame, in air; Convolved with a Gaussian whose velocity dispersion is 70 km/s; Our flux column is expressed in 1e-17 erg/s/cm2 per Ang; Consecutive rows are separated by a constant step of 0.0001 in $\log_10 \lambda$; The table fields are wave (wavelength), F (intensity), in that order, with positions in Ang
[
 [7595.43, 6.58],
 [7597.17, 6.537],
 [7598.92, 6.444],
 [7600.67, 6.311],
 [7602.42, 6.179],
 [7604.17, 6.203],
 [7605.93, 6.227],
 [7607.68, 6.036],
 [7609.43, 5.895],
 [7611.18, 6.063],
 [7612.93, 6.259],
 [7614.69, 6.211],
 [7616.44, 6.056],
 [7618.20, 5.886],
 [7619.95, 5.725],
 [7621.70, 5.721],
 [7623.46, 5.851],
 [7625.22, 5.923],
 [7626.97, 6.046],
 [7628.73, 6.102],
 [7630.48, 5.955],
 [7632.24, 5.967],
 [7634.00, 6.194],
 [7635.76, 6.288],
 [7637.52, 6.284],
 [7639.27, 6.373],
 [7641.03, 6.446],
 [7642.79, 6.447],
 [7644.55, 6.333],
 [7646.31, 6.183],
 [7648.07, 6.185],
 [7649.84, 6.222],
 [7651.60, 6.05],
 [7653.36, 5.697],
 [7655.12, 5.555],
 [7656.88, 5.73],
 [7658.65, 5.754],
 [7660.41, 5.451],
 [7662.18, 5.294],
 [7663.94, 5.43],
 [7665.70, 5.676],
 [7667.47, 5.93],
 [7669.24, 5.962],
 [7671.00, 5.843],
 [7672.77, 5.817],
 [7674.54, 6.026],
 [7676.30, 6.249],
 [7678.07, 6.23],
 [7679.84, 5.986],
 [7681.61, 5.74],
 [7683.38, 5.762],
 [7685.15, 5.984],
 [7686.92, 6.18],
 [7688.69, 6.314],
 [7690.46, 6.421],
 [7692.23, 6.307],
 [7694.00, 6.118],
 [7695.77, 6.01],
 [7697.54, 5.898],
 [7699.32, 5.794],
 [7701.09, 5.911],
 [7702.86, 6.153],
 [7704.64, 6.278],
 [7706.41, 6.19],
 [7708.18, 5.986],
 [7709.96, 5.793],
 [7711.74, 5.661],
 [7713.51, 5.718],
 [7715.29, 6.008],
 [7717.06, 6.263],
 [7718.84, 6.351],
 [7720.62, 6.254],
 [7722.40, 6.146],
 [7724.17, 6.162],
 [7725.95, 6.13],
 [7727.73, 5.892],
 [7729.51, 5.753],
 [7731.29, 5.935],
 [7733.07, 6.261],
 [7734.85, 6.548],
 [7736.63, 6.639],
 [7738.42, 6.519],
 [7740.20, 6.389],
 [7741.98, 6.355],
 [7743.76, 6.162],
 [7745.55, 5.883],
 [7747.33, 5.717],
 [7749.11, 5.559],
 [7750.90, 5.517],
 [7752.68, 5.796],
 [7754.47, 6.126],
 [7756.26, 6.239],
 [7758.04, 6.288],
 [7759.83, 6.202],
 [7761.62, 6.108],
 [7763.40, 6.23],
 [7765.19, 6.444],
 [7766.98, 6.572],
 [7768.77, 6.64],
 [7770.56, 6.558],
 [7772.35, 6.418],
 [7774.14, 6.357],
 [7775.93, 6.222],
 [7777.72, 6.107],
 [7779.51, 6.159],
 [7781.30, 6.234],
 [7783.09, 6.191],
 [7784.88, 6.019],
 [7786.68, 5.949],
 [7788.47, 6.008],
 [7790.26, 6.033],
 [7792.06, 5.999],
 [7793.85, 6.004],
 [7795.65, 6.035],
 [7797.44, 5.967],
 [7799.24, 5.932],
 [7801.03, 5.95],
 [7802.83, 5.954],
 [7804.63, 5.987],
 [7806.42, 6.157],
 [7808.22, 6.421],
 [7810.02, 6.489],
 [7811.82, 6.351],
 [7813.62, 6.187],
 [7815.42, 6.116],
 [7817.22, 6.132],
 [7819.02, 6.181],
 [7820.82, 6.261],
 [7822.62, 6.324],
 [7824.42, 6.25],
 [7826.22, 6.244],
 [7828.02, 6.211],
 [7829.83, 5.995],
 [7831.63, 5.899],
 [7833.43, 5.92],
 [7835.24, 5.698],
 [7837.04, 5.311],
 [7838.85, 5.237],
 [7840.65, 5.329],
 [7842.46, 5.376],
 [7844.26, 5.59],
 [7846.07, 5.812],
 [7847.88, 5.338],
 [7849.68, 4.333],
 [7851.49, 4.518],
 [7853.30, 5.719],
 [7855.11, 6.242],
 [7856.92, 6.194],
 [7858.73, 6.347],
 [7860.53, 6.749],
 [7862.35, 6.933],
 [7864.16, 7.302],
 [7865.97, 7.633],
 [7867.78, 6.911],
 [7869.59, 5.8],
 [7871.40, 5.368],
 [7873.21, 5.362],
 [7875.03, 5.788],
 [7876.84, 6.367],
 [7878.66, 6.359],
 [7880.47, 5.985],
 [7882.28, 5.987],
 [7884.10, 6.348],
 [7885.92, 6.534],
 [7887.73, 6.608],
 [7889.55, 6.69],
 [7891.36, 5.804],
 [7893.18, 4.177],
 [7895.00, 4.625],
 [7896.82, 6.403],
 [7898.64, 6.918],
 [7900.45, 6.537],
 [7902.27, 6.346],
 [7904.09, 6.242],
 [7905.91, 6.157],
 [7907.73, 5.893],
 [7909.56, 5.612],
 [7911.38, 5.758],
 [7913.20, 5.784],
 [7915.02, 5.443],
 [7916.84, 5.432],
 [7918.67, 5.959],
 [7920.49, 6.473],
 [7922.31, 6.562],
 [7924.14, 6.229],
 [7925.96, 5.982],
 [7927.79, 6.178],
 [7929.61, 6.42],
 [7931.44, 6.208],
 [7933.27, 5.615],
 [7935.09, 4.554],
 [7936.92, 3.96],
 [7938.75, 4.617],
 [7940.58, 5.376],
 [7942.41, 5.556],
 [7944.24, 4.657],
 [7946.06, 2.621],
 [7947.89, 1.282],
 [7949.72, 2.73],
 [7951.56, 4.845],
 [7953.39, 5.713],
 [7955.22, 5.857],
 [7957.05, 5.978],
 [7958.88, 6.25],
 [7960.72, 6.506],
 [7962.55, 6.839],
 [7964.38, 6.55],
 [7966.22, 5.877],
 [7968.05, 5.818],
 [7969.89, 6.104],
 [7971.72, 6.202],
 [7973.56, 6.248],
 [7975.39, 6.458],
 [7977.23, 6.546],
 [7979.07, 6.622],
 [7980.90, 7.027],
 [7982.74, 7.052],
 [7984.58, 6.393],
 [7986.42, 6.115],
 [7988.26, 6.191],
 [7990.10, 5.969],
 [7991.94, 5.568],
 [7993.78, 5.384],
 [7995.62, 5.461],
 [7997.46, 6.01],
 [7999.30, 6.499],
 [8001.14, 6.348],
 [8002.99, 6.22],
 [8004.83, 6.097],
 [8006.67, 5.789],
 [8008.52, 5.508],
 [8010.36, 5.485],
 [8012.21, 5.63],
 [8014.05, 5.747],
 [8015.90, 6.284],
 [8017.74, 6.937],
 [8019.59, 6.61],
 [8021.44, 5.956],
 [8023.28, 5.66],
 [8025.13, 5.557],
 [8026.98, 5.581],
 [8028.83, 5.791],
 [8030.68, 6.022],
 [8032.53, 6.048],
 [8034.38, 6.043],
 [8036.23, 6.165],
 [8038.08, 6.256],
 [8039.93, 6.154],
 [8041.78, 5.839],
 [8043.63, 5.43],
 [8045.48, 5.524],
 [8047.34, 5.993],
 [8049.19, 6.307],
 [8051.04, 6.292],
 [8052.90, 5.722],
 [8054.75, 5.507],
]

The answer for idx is 5.8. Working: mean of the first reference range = 6.13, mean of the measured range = 5.14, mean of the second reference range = 5.94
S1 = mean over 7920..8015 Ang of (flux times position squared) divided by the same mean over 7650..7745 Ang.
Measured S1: 1.02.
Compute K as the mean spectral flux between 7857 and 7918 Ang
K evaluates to 6.13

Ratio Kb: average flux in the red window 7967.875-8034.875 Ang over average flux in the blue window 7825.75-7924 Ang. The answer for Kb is 1.0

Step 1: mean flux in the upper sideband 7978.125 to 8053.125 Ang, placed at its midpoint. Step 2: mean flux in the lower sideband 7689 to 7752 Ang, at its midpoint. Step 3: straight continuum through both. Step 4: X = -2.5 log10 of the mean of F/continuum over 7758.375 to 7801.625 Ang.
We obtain -0.020 mag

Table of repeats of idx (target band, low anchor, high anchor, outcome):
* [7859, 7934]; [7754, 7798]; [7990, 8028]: -0.97 Ang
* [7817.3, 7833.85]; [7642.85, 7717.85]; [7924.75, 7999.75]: -0.99 Ang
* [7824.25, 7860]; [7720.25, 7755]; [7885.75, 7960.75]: 0.58 Ang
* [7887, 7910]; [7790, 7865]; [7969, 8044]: 0.04 Ang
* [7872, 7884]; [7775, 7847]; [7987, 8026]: 0.00 Ang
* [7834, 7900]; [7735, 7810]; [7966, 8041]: 2.00 Ang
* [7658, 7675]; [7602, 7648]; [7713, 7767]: 1.13 Ang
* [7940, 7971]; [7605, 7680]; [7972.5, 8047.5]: 4.26 Ang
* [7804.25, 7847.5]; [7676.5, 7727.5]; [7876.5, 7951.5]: -1.46 Ang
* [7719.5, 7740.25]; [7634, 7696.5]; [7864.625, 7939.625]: -0.76 Ang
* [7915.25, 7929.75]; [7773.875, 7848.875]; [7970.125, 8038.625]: -0.13 Ang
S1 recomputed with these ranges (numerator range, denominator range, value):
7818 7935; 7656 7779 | 1.03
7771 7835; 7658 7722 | 1.06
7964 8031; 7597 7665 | 1.11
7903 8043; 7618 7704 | 1.05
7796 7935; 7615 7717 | 1.06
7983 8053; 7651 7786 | 1.06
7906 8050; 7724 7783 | 0.99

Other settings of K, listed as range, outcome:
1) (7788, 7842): 6.01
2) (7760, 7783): 6.33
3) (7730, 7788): 6.19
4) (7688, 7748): 6.12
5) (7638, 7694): 5.99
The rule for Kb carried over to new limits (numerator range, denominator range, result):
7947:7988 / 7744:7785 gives 0.95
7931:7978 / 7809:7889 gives 0.88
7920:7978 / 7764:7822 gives 0.89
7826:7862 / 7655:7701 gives 0.97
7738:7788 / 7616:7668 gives 1.04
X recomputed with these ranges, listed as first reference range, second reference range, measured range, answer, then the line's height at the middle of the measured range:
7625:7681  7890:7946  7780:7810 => -0.04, 5.82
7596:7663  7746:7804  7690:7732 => 0.01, 6.09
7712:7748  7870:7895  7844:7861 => 0.05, 5.95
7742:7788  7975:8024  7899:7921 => 0.03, 6.14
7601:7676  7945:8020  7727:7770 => -0.04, 5.94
